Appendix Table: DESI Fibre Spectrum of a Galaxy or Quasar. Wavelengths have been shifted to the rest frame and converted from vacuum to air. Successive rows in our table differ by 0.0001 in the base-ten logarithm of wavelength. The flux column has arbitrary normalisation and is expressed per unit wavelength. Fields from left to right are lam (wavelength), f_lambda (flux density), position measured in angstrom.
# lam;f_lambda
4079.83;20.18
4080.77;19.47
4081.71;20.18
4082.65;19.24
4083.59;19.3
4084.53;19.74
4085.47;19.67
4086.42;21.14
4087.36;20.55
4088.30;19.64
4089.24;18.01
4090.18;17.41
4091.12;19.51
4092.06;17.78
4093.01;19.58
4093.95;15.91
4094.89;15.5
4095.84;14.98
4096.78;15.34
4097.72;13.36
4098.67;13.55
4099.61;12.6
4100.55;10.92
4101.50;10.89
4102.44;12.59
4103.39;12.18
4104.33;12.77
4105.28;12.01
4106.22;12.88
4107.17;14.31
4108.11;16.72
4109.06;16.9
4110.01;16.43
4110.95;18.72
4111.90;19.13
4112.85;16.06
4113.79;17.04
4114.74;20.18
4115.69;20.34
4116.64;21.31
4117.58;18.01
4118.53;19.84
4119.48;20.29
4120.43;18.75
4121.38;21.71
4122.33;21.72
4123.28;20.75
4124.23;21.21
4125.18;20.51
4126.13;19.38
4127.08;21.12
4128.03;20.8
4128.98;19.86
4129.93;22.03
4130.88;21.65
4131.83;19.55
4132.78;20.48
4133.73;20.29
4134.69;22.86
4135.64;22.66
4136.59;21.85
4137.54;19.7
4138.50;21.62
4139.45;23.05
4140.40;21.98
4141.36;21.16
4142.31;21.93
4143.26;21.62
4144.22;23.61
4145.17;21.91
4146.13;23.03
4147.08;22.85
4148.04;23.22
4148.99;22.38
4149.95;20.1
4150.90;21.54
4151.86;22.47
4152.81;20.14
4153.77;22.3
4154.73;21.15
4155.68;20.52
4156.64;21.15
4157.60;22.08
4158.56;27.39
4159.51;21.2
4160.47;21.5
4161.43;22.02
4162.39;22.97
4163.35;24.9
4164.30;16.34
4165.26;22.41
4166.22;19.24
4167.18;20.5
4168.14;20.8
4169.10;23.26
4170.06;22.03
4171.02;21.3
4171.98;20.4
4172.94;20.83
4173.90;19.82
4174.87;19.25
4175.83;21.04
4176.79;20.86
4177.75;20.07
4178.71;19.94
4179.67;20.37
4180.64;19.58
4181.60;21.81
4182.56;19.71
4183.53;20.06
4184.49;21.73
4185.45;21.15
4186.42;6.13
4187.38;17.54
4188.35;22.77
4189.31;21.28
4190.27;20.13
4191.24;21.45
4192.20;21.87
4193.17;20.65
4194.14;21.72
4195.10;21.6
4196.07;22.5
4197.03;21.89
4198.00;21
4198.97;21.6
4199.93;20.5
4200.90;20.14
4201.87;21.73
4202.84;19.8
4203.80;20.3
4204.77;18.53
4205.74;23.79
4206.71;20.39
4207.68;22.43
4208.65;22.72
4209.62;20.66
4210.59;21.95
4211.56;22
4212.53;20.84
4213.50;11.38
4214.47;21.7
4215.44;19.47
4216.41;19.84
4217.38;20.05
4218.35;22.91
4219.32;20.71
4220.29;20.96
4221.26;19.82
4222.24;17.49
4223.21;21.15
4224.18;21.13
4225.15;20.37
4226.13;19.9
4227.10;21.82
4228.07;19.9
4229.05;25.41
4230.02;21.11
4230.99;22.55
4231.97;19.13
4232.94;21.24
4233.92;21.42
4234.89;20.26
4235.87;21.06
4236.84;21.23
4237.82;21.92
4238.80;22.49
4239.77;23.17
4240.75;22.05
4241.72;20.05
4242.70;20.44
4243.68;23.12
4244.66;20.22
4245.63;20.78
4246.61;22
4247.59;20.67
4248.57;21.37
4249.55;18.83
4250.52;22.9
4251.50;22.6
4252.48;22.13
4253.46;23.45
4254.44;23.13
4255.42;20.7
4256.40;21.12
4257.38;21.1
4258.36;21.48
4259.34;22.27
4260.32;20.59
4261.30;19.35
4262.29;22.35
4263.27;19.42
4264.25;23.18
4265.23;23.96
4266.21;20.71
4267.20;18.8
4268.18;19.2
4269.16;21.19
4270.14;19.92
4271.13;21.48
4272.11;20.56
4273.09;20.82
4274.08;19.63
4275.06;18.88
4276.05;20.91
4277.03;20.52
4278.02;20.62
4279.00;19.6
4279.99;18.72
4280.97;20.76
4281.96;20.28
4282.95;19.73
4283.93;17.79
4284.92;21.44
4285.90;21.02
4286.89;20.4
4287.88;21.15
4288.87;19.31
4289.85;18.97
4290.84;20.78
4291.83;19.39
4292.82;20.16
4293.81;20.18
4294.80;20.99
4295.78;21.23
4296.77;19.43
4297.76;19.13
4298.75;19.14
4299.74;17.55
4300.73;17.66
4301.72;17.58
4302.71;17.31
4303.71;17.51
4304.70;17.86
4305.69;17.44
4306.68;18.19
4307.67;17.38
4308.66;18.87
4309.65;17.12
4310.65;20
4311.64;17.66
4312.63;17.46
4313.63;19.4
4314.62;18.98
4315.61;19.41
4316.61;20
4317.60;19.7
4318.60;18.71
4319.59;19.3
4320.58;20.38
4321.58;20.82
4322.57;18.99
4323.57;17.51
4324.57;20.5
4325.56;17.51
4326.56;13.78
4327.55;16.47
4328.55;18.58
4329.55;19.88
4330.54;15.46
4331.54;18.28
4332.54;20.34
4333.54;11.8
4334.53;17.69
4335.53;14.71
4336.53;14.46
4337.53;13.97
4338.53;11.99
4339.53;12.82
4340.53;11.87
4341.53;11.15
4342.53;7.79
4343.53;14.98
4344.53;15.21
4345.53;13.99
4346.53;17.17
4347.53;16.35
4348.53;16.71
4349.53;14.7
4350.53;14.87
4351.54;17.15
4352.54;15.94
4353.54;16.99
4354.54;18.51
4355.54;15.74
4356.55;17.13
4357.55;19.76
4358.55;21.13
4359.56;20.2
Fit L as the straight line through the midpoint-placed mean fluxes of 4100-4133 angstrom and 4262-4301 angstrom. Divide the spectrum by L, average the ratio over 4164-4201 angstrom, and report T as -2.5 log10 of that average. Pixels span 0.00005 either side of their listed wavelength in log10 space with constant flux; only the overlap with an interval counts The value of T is -0.09 mag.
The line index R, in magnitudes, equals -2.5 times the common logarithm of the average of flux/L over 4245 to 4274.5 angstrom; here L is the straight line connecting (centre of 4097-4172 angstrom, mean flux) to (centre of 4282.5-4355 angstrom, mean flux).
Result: -0.16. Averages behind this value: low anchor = 19.8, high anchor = 17.6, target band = 21.2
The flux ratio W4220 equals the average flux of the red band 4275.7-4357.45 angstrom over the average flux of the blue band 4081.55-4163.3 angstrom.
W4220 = 0.9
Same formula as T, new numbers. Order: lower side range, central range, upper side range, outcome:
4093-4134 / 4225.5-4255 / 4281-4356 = -0.22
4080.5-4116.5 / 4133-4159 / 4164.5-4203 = -0.17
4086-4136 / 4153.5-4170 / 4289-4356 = -0.22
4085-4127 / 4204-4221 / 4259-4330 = -0.12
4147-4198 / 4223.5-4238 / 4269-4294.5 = -0.04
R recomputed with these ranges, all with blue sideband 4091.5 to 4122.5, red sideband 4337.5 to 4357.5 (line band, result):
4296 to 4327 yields -0.22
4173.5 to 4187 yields -0.21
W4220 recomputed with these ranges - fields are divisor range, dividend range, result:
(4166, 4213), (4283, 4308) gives 0.93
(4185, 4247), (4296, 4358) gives 0.82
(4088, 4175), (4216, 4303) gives 1.06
